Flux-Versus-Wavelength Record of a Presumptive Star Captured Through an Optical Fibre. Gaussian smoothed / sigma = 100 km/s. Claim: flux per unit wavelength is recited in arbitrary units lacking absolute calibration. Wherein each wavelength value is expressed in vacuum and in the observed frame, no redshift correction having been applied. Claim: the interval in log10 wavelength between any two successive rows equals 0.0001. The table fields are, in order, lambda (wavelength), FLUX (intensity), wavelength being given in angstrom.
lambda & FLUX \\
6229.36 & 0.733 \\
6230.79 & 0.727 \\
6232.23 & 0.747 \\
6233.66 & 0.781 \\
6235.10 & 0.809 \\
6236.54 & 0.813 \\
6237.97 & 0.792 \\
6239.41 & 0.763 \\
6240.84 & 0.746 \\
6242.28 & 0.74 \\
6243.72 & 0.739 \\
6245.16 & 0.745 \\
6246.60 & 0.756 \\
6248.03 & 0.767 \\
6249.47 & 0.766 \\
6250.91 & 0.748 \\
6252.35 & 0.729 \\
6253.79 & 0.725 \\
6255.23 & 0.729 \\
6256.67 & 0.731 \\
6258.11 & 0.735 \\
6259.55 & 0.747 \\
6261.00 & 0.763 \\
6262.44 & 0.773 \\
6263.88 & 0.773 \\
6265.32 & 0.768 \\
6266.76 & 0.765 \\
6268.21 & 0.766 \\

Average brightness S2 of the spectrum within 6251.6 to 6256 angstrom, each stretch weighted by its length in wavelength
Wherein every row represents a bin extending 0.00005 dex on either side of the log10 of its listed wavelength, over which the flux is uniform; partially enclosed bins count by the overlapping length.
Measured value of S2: 0.728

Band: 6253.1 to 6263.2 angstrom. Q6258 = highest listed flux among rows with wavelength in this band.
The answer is 0.773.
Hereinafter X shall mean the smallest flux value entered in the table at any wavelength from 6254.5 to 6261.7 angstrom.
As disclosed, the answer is 0.729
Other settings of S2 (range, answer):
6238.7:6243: 0.75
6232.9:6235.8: 0.794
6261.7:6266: 0.772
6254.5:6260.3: 0.735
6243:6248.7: 0.752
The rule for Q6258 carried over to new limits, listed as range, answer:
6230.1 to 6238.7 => 0.813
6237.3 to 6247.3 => 0.792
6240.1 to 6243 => 0.746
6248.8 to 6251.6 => 0.766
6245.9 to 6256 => 0.767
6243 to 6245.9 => 0.745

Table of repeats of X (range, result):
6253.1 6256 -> 0.725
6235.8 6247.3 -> 0.739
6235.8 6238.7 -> 0.792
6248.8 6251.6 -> 0.748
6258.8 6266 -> 0.747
